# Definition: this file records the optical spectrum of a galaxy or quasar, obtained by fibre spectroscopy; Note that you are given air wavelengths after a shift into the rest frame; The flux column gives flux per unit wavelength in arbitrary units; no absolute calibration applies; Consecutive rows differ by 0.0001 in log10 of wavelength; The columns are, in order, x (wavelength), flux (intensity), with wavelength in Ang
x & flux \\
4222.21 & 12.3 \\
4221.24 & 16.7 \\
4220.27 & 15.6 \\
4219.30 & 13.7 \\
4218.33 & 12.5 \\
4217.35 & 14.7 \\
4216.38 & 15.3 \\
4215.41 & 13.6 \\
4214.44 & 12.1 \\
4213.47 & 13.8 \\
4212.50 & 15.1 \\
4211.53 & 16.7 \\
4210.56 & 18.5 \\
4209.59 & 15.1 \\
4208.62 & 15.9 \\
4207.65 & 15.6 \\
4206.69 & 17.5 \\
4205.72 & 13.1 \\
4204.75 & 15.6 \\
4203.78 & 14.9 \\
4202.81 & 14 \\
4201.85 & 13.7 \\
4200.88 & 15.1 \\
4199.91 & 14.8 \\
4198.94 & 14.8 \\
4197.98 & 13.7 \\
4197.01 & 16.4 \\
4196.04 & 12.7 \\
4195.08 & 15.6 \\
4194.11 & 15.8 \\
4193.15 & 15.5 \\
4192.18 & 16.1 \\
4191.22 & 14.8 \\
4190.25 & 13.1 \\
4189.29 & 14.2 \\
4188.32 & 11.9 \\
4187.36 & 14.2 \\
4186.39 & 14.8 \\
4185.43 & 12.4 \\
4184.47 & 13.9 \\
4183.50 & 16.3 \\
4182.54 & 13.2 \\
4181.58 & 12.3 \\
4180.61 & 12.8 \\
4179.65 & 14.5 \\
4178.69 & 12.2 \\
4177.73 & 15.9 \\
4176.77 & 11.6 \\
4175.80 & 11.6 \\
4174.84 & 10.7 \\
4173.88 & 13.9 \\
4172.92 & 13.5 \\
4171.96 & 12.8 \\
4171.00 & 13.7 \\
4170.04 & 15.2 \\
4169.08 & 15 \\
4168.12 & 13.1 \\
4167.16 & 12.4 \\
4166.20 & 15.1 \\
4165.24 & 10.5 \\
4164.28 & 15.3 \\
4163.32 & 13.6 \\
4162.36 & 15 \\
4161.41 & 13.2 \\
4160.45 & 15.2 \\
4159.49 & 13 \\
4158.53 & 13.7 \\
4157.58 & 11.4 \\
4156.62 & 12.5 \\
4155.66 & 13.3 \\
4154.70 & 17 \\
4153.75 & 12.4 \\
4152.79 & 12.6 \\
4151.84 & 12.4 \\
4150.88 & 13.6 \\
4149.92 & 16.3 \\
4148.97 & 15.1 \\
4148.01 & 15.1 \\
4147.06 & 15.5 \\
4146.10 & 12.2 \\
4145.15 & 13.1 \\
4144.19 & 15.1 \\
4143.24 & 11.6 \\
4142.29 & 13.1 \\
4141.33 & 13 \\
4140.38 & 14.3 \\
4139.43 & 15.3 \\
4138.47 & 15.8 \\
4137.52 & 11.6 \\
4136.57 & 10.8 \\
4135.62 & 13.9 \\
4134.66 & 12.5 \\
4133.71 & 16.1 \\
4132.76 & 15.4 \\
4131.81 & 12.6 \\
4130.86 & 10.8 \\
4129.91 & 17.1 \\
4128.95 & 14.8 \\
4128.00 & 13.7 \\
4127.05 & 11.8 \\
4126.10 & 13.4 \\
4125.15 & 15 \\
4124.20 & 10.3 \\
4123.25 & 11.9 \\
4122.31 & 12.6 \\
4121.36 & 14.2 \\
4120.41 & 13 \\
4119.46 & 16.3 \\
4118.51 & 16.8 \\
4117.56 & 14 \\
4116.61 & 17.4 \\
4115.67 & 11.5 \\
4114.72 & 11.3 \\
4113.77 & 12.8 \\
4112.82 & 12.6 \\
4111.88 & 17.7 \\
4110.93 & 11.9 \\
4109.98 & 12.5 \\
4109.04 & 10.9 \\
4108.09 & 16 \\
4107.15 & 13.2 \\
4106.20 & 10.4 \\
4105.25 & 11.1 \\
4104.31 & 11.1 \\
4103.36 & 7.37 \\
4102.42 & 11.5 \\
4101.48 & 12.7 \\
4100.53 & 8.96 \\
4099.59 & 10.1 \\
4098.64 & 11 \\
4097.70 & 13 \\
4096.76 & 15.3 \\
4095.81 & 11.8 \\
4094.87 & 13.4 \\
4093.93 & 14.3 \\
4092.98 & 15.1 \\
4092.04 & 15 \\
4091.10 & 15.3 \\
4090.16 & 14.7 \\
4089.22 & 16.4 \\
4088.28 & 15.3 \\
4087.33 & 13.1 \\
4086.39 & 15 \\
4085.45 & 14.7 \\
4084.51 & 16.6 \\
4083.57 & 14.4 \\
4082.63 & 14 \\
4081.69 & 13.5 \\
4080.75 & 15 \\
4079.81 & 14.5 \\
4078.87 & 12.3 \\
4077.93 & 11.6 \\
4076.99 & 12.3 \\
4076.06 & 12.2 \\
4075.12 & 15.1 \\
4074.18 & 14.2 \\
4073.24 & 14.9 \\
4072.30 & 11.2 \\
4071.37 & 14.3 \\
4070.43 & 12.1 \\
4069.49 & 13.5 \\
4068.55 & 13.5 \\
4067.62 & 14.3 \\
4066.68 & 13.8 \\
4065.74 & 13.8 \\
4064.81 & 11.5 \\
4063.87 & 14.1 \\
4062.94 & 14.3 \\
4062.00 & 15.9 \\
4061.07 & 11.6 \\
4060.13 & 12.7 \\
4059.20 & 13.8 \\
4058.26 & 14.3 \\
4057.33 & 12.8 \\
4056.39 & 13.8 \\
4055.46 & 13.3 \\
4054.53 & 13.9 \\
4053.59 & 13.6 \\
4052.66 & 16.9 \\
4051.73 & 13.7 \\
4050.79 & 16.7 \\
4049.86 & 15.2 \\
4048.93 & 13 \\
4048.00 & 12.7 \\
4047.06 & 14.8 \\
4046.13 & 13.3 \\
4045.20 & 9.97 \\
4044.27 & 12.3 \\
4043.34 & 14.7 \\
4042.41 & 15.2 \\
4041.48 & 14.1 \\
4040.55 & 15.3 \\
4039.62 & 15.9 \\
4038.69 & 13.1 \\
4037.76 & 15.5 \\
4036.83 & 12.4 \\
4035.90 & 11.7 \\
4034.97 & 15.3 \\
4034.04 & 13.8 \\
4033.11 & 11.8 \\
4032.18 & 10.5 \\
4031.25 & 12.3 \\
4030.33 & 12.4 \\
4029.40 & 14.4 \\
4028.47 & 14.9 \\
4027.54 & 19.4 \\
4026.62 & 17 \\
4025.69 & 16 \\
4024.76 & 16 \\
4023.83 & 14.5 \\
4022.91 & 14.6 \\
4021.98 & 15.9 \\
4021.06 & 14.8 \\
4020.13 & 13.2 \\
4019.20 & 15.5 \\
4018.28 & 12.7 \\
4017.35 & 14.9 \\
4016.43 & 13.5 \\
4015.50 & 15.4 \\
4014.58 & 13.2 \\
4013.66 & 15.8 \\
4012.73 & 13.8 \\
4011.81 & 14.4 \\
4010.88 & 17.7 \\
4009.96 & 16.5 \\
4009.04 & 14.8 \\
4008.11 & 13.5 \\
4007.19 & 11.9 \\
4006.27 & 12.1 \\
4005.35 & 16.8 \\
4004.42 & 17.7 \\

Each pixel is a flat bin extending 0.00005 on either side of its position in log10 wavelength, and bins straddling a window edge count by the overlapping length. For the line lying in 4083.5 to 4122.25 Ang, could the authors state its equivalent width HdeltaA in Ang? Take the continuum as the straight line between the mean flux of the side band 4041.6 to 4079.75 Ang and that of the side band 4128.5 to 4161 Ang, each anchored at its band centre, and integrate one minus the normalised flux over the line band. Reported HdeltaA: 0.82 Ang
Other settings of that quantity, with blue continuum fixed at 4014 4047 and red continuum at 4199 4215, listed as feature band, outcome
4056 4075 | 1.1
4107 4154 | 3.3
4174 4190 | 1.8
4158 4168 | 0.8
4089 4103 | 1.3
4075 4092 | 0.3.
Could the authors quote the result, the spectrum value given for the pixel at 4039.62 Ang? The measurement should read 15.9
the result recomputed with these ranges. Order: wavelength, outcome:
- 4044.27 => 12.3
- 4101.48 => 12.7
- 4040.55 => 15.3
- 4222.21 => 12.3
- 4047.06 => 14.8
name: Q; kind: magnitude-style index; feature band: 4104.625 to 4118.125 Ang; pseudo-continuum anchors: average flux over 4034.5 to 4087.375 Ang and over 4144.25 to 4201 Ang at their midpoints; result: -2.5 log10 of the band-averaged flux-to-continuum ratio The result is 0.06 mag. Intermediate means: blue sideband 13.8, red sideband 13.9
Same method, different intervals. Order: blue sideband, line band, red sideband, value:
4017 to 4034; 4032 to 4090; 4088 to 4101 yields 0.01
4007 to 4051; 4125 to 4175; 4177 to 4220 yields 0.06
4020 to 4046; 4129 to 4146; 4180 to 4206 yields 0.05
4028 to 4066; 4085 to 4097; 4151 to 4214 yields -0.06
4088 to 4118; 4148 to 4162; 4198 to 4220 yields 0.01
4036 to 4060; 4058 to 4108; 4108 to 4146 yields 0.04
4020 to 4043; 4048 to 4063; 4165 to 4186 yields 0.01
